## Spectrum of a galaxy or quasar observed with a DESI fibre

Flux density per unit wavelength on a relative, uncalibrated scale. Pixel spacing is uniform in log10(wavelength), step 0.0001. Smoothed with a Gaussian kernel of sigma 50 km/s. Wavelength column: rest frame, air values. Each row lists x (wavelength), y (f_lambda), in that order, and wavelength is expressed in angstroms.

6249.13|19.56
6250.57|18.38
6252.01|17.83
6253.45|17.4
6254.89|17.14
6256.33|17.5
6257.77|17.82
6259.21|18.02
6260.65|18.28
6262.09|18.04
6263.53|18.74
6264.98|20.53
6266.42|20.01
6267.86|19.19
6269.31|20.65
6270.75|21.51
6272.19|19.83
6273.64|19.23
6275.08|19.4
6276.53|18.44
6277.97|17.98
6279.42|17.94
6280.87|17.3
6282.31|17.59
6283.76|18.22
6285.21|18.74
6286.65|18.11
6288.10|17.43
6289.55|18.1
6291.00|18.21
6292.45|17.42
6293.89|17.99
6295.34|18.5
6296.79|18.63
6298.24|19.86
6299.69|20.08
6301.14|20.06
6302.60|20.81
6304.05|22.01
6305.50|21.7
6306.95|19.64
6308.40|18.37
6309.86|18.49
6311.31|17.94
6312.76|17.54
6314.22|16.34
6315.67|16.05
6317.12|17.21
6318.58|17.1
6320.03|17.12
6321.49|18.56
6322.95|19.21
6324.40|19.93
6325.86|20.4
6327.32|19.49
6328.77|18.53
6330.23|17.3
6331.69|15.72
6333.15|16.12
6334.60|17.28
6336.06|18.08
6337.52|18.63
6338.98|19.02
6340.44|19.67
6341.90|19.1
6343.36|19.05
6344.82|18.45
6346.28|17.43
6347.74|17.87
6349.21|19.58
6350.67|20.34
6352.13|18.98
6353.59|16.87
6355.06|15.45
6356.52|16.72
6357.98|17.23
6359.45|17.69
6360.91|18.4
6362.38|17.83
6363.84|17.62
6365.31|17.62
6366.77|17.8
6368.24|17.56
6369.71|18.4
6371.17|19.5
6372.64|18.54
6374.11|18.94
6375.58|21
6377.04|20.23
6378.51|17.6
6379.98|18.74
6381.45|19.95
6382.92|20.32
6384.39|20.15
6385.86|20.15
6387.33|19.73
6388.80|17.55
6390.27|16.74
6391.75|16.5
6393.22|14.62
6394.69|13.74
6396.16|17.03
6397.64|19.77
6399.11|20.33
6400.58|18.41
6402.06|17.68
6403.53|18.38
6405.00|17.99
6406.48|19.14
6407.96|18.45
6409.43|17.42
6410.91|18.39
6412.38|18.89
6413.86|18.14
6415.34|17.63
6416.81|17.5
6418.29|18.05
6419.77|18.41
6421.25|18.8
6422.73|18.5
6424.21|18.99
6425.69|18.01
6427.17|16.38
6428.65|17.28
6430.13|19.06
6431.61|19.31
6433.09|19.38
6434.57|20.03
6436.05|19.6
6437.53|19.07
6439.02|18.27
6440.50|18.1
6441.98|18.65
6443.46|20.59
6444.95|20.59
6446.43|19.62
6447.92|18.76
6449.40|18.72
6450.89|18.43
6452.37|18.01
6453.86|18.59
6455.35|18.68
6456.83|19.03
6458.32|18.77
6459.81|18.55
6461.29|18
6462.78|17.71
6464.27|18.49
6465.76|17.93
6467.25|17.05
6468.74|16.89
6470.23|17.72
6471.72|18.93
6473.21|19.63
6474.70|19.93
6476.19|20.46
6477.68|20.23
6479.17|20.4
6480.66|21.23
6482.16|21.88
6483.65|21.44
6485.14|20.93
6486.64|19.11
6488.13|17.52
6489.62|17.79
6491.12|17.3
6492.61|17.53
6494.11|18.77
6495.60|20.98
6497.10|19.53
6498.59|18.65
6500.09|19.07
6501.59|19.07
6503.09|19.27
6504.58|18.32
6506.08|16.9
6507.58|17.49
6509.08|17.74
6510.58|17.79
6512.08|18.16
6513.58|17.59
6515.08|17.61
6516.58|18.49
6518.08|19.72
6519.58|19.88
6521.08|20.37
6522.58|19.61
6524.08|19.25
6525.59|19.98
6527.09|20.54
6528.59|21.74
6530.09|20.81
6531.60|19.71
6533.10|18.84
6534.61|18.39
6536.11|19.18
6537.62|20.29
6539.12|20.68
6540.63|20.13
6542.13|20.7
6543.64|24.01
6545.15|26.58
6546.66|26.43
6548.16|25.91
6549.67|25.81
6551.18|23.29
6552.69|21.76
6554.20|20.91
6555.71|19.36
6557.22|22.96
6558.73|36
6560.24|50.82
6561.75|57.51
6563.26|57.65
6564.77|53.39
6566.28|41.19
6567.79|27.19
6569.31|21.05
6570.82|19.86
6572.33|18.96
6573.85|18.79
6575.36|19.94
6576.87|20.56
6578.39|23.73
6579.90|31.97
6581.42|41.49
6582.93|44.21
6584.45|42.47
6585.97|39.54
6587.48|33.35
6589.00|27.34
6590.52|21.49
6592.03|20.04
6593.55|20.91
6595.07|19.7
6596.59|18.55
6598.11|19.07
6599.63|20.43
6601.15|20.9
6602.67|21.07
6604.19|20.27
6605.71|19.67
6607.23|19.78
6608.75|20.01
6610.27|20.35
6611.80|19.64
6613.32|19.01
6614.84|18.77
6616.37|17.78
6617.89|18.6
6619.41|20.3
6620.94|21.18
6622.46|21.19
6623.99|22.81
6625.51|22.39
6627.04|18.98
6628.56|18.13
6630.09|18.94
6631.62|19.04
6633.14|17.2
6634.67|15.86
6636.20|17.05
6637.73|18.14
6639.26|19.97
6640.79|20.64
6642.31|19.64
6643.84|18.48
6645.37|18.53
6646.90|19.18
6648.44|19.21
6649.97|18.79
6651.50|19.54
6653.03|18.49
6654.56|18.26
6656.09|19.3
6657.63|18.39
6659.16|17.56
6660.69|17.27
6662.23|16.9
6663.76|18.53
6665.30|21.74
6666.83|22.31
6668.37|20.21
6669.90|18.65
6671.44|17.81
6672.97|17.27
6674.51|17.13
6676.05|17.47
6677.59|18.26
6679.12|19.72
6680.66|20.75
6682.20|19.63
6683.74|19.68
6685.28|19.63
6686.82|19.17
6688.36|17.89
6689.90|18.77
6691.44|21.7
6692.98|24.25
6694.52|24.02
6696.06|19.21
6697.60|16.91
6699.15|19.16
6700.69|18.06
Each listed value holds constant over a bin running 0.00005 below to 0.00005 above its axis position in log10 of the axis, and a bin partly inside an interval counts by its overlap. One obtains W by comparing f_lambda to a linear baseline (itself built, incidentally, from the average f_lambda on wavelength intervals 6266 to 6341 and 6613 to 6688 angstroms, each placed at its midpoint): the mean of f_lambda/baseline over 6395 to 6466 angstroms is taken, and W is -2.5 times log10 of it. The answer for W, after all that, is 0.013 mag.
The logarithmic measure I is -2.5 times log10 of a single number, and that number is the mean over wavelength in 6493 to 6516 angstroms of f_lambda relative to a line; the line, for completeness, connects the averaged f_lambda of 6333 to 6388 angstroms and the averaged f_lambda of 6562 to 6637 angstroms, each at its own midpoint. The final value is 0.20 mag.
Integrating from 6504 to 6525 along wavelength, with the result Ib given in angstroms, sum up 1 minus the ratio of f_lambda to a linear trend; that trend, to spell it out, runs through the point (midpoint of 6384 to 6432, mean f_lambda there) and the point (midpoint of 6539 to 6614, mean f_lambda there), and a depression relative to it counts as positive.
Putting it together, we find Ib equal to 4.6 angstroms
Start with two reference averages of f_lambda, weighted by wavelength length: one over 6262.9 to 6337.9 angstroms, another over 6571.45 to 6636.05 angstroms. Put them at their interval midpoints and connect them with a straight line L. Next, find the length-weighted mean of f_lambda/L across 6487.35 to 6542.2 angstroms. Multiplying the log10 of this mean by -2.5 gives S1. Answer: 0.13 mag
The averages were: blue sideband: 18.6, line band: 19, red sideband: 22.7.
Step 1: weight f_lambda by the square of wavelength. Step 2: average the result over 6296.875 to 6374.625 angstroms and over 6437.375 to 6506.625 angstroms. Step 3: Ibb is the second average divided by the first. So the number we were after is 1.08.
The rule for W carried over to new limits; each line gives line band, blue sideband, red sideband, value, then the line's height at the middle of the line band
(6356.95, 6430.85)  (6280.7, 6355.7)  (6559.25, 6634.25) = 0.122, 20.4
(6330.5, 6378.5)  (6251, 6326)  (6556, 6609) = 0.153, 20.9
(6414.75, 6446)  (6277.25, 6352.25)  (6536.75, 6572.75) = 0.258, 23.7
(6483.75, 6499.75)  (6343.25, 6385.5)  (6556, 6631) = 0.202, 22.8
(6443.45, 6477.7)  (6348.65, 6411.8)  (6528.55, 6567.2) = 0.227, 23.1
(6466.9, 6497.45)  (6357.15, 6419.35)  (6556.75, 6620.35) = 0.165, 22.5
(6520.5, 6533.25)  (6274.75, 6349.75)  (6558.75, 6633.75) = 0.195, 24.1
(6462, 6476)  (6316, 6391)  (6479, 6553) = 0.072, 19.6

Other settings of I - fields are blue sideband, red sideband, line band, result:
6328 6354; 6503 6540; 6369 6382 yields -0.05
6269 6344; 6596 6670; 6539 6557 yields -0.20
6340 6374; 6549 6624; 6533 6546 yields 0.17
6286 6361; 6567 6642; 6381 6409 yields 0.07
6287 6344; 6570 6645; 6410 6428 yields 0.10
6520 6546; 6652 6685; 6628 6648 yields 0.04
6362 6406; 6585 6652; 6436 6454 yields 0.00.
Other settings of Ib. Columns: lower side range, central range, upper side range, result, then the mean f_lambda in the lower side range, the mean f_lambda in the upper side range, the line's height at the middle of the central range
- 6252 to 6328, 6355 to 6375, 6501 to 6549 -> 1.3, 18.7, 20.1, 19.1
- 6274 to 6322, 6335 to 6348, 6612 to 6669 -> 0.0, 18.5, 19.1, 18.5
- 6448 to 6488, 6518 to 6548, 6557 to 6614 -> 4.0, 19.1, 28.2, 24.1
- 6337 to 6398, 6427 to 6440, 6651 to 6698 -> -0.2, 18.3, 19.3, 18.5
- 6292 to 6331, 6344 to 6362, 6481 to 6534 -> 0.9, 18.8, 19.1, 18.8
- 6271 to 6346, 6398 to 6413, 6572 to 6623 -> 1.3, 18.5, 23.6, 20.2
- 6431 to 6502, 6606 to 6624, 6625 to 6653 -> -0.9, 19.1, 18.8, 18.9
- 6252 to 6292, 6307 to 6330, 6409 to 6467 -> 0.5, 18.5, 18.6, 18.6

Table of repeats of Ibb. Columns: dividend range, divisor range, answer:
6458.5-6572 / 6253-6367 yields 1.29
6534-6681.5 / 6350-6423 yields 1.35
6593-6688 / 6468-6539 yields 1.04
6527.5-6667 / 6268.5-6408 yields 1.37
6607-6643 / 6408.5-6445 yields 1.11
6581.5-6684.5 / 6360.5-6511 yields 1.18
